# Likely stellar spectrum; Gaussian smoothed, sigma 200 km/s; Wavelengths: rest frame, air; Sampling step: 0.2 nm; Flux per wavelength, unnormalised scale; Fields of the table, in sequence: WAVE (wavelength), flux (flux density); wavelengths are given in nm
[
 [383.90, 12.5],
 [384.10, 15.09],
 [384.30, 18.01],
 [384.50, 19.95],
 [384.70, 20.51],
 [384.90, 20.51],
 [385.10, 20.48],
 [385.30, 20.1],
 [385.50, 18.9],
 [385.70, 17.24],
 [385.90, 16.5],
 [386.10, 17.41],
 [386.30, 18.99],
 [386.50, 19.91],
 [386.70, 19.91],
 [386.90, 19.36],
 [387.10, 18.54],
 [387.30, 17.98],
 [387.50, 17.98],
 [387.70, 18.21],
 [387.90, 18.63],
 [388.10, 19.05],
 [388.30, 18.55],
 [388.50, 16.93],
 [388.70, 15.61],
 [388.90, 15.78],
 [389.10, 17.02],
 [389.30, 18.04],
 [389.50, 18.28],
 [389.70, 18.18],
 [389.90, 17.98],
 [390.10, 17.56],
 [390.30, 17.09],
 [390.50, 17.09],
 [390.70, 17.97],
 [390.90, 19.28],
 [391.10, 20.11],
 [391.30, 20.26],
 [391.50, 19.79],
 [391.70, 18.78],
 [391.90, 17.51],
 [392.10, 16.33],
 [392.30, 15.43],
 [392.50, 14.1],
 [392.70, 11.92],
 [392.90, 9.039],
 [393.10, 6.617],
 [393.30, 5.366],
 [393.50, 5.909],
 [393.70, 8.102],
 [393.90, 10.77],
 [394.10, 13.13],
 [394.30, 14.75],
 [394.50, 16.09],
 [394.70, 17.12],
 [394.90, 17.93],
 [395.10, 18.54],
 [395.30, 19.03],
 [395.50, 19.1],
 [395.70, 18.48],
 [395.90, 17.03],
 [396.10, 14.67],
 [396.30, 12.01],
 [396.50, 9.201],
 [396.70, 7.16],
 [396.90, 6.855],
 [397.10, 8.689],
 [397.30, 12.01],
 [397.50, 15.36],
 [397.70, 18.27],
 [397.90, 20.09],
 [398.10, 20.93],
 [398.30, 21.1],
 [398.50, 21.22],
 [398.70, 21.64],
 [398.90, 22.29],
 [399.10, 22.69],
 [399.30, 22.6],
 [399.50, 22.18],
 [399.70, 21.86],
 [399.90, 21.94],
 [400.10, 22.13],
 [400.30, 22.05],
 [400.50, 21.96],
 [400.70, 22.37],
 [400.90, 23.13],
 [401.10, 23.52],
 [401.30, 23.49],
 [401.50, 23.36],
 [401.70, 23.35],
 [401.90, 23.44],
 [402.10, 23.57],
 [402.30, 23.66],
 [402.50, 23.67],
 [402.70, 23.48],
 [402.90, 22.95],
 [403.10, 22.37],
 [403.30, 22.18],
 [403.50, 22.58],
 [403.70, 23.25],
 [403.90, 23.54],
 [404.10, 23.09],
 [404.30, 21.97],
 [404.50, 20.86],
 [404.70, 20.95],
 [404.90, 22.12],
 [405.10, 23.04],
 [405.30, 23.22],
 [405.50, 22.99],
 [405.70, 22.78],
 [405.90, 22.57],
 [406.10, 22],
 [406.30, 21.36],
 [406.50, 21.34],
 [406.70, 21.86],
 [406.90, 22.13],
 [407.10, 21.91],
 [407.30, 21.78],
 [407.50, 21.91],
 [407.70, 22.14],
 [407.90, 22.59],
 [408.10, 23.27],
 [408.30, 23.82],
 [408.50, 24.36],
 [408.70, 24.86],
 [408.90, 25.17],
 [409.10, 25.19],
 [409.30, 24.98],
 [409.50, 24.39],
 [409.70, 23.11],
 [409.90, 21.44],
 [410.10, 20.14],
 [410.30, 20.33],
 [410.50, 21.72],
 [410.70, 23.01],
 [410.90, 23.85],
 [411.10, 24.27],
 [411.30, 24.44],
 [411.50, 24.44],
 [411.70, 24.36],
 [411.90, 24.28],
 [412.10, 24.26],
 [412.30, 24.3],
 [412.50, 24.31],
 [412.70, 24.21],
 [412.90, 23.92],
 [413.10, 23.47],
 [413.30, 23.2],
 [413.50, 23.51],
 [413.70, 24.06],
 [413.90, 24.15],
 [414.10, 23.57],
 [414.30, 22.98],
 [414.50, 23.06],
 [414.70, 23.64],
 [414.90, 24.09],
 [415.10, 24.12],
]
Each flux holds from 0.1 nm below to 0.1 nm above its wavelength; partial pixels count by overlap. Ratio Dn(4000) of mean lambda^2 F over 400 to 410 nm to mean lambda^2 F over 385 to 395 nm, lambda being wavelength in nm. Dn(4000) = 1.5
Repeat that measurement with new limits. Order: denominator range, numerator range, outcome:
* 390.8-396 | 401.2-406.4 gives 1.60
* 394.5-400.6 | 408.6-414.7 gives 1.42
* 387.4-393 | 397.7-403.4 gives 1.37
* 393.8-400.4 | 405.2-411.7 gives 1.41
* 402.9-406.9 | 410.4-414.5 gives 1.11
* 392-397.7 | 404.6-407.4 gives 1.80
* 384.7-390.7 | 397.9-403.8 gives 1.32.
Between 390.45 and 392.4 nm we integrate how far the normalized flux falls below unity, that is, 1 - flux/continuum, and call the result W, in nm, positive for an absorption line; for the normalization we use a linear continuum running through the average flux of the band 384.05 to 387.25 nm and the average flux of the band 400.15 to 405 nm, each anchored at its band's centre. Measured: 0.19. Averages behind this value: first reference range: 18.9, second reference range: 22.8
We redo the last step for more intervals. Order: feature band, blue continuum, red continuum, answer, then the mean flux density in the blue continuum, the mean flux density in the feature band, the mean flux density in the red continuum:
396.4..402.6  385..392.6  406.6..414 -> 0.279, 18.1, 19.9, 23.4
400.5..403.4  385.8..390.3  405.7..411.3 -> -0.254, 18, 23.1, 22.8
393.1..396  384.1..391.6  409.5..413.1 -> 0.842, 18.4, 14.1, 23.4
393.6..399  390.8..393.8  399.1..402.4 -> 0.752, 13.9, 15.6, 22.8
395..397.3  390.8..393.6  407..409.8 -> 0.393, 14.3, 13.6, 23.5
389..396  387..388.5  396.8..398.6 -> 0.629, 18.3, 15.7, 16.1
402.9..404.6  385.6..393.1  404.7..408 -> -0.083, 17.4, 22.5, 22.2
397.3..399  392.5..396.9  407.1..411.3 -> -0.479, 12.8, 19.6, 23.1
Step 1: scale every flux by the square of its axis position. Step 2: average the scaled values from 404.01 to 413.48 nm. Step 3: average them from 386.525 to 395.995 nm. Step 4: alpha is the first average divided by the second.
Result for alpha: 1.5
